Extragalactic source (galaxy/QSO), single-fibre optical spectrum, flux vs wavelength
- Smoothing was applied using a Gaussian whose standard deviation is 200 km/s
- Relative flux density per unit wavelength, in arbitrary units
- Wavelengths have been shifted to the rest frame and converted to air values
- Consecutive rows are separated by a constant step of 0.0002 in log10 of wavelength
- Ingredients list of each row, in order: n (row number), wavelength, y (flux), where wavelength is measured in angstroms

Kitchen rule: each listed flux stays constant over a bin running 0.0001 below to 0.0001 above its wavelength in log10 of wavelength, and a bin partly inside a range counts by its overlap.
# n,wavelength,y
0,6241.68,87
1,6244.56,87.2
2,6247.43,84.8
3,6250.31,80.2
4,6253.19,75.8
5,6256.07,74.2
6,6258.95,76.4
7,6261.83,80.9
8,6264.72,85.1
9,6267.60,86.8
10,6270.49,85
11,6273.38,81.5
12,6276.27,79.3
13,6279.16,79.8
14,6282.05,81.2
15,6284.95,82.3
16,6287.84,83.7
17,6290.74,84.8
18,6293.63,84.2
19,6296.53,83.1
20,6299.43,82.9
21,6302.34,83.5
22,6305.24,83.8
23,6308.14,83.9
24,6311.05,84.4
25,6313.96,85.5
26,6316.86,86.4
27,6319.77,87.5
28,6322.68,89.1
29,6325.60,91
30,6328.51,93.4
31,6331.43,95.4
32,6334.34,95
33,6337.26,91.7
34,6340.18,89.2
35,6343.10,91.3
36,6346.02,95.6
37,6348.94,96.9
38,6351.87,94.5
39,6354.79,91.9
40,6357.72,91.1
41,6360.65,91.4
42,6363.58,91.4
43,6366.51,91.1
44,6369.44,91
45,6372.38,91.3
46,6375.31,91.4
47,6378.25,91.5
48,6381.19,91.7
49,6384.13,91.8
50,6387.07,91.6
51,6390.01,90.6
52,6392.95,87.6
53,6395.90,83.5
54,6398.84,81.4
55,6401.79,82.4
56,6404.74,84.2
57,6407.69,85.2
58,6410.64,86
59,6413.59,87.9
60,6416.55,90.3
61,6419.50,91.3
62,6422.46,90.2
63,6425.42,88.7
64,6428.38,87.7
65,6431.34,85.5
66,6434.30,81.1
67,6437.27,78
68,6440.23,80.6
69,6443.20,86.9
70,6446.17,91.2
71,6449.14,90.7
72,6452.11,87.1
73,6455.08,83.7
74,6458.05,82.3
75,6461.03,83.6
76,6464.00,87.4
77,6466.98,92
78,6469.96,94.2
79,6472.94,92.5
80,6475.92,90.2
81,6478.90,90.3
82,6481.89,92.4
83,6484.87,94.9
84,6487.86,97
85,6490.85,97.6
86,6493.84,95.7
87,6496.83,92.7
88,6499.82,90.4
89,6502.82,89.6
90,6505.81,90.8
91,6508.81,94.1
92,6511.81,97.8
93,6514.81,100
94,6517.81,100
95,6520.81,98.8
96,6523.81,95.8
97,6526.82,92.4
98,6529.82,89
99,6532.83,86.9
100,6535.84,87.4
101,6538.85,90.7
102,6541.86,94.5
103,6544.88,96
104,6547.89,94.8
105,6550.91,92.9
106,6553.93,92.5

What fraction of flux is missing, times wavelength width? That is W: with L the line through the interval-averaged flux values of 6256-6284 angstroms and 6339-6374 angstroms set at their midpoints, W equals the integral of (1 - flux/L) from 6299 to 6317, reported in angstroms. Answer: 0.4 angstroms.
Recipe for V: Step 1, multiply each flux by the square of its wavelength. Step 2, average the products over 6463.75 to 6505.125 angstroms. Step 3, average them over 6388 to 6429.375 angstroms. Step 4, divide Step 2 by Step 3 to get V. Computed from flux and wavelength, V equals 1.09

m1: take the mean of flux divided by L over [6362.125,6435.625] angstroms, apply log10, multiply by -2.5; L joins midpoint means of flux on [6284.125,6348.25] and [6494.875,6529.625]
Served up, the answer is 0.03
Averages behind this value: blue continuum 87.8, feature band 88.3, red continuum 94.6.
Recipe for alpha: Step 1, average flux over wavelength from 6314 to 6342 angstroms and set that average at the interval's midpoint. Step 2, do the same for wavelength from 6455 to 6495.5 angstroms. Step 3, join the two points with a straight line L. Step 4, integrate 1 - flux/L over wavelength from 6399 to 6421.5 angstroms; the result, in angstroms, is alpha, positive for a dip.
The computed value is 1.1 angstroms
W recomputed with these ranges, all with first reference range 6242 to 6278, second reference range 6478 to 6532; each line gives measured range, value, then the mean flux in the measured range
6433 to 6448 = 1.2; 83.7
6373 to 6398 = -0.5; 89.8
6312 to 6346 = -2.2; 90.6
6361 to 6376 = -0.7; 91.3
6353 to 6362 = -0.5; 91.6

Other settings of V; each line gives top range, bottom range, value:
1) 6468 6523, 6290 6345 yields 1.14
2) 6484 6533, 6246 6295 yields 1.25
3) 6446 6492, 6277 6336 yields 1.11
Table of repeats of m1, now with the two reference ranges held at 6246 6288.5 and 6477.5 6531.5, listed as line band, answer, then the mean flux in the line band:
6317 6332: -0.08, 90.6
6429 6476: 0.06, 86.6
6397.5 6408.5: 0.07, 83.2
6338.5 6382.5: -0.07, 92.1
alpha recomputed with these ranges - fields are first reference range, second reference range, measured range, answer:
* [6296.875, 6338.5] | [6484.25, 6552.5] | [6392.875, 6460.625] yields 4.0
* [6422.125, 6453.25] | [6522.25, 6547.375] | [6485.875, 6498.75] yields -0.9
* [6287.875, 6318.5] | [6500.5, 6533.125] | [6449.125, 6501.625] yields 0.9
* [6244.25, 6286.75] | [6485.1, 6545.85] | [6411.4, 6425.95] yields -0.1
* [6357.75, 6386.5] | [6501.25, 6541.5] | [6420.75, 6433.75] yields 0.6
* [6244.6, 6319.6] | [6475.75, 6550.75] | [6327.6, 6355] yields -2.6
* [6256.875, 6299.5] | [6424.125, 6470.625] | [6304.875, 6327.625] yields -1.0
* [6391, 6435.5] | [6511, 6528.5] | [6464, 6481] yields 0.2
